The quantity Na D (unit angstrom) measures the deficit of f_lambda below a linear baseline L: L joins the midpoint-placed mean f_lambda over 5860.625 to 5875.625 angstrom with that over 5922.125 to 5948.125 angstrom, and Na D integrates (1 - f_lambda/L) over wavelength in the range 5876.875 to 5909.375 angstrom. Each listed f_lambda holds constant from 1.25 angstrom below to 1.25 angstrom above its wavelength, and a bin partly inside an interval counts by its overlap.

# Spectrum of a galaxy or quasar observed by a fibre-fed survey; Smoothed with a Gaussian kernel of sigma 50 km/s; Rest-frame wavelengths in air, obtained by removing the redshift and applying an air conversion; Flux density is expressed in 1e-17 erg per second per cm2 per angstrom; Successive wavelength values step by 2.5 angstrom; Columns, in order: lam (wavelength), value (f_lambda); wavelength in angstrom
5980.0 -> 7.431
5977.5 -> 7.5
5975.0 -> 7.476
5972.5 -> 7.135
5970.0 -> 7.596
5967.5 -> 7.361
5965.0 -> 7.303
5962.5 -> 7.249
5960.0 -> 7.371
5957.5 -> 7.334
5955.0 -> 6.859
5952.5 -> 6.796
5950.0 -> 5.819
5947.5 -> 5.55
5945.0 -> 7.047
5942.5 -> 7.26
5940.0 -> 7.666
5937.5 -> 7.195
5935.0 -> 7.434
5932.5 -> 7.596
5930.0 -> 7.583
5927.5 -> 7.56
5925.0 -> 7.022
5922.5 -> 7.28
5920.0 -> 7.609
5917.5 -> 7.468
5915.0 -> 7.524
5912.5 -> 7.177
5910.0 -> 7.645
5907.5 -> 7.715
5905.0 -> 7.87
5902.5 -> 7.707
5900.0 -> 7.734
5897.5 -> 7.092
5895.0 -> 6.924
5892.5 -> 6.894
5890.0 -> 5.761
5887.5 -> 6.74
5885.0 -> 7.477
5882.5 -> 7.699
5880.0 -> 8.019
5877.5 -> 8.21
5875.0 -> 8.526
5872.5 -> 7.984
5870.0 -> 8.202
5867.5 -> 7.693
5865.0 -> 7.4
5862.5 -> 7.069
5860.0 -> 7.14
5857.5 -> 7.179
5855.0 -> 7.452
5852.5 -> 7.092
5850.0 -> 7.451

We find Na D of 0.9 angstrom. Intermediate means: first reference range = 7.75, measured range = 7.36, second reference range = 7.24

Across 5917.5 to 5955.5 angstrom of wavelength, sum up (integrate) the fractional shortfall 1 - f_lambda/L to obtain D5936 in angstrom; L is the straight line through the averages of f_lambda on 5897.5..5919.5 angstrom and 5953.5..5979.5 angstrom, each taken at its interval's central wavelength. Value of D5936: 1.8 angstrom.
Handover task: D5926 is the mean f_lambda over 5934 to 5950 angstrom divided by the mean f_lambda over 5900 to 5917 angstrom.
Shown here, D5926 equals 0.9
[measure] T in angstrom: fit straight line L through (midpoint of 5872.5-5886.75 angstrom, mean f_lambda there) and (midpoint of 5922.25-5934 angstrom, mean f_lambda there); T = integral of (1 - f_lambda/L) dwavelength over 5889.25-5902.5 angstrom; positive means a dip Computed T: 1.3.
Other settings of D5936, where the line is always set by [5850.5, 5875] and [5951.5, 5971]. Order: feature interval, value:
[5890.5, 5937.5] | -0.2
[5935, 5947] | 0.2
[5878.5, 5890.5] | 0.3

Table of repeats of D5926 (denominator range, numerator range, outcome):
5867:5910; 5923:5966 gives 0.94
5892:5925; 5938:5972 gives 0.95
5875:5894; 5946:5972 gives 0.94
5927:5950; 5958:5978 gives 1.03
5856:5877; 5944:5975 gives 0.91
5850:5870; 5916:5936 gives 1.01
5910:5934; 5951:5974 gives 0.97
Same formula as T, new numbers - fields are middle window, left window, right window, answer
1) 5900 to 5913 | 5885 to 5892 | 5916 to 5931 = -1.2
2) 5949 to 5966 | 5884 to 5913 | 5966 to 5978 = 0.9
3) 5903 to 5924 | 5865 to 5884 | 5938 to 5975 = 0.0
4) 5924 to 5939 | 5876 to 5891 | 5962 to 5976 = -0.1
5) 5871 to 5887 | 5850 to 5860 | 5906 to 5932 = -1.3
